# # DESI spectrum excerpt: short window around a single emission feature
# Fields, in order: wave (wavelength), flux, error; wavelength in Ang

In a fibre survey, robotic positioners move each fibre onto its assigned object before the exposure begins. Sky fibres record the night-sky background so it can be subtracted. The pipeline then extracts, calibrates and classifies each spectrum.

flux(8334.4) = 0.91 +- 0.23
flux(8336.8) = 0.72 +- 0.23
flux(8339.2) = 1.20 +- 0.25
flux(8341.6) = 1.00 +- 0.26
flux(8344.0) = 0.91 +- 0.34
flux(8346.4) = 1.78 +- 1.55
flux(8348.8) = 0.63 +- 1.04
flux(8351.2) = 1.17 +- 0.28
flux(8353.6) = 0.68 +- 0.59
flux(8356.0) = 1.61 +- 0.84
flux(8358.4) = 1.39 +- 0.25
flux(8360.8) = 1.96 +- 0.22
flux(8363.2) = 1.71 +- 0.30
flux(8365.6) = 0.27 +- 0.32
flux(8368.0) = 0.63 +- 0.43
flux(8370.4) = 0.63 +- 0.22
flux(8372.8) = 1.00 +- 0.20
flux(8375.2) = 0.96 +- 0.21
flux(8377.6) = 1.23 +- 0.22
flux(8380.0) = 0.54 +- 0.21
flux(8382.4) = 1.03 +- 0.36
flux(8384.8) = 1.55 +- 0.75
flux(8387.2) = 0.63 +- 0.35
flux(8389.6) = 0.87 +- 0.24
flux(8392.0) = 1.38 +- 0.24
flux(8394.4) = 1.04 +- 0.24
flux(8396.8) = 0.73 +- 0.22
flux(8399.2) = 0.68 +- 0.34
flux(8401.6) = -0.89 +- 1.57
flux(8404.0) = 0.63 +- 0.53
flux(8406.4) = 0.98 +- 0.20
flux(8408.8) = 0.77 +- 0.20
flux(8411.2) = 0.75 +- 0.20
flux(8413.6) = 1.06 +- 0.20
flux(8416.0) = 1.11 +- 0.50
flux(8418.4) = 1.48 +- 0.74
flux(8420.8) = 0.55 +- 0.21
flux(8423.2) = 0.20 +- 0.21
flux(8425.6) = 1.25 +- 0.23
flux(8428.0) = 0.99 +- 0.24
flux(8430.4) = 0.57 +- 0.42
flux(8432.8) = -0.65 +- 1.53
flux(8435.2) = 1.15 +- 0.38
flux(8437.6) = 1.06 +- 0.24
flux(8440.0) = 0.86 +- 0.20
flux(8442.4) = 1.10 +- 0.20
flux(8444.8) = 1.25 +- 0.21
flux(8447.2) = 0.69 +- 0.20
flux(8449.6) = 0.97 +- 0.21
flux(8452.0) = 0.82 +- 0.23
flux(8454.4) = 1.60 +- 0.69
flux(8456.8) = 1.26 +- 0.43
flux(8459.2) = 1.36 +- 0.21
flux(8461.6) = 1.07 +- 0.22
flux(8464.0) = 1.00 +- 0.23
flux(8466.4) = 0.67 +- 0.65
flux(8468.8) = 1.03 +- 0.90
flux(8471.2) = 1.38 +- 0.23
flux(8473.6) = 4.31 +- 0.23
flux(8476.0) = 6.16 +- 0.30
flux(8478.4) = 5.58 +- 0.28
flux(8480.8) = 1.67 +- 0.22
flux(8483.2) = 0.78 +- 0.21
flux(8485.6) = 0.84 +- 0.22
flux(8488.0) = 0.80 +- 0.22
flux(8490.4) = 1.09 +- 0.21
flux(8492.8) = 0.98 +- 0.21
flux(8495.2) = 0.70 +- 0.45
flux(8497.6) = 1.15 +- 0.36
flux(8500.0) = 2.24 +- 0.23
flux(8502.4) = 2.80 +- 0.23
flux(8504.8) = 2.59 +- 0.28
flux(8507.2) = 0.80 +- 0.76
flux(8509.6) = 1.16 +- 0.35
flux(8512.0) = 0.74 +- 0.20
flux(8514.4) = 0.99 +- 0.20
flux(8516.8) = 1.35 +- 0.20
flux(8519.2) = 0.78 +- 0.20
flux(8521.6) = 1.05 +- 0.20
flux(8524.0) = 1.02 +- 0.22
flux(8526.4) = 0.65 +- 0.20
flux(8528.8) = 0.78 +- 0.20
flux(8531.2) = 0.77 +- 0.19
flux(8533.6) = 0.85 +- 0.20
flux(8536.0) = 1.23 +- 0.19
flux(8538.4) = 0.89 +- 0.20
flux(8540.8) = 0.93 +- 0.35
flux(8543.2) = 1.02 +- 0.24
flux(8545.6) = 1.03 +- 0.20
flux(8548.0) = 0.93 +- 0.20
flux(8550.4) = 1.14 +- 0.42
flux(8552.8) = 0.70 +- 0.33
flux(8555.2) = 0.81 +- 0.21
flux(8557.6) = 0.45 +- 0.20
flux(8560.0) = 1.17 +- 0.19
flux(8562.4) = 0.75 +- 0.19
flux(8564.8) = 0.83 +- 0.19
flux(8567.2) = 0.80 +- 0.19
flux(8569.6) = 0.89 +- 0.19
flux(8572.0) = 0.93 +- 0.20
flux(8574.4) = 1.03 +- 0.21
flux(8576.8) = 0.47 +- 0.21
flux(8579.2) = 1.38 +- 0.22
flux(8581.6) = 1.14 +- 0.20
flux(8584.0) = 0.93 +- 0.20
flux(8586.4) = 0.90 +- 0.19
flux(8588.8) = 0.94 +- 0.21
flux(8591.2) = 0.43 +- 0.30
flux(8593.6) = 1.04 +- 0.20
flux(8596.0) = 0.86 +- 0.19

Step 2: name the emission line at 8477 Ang Halpha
